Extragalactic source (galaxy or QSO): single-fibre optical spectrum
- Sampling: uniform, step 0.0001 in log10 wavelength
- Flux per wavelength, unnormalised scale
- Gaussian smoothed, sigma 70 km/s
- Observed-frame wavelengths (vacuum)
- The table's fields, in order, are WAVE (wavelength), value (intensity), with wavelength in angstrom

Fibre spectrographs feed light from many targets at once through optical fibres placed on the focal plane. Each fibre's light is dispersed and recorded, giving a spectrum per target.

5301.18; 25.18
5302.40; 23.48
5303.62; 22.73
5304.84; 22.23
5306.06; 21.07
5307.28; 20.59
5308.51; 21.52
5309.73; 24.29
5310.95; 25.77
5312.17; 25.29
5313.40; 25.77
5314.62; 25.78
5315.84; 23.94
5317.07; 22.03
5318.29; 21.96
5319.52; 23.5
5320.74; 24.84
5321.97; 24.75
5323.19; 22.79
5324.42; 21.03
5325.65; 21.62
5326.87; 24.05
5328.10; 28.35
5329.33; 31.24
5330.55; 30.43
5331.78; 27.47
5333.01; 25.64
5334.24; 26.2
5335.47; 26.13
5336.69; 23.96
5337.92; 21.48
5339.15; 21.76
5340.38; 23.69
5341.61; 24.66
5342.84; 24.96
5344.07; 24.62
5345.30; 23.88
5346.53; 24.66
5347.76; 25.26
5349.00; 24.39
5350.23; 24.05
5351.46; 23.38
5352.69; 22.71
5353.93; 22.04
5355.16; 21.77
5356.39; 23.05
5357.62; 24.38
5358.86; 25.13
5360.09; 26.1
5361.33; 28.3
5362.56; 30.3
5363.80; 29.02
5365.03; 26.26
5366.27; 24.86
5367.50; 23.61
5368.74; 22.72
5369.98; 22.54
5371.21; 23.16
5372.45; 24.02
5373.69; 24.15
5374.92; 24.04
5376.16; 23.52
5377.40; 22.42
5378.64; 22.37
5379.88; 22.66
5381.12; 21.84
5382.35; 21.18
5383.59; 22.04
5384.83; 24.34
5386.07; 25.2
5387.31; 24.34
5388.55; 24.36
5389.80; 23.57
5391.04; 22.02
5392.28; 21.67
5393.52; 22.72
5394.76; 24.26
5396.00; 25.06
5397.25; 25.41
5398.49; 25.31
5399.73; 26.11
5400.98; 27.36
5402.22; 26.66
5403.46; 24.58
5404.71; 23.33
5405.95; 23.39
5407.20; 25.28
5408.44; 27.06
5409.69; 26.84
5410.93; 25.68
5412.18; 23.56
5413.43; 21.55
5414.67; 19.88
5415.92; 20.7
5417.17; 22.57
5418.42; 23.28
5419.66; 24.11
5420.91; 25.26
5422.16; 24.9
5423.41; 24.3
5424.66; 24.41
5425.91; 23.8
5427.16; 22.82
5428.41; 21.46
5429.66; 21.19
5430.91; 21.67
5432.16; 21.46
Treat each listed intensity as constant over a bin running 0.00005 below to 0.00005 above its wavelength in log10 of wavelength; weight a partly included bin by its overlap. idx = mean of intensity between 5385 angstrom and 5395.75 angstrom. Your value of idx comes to 23.6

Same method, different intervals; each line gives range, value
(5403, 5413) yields 24.9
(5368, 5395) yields 23.1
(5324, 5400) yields 24.4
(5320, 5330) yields 24.9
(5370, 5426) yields 23.9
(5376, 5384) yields 22.2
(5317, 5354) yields 24.5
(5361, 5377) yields 25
